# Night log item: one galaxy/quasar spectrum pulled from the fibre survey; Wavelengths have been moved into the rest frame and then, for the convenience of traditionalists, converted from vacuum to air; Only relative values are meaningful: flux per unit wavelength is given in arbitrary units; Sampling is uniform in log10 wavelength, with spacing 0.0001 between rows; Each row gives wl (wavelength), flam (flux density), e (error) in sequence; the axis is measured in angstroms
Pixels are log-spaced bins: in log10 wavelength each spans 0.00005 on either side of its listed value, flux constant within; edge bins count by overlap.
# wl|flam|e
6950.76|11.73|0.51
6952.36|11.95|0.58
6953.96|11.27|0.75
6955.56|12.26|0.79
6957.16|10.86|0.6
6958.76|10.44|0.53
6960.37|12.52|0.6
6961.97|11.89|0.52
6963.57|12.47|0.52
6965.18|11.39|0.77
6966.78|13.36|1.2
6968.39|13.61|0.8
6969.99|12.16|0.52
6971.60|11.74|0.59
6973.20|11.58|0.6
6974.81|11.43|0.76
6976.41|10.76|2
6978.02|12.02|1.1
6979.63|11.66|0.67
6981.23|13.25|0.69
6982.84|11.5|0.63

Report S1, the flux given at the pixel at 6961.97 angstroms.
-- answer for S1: 11.89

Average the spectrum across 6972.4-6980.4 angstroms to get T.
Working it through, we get 11.5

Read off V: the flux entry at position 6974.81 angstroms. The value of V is 11.43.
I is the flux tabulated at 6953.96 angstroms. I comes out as 11.27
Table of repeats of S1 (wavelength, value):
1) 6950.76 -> 11.73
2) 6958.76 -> 10.44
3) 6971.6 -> 11.74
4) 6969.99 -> 12.16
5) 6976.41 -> 10.76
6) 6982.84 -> 11.5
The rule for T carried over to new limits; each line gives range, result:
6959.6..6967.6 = 12.3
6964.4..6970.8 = 12.6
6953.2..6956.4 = 11.8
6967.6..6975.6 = 12.1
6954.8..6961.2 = 11.5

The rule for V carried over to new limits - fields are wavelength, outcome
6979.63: 11.66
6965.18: 11.39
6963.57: 12.47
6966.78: 13.36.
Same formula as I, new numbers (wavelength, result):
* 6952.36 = 11.95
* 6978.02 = 12.02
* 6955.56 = 12.26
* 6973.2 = 11.58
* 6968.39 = 13.61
